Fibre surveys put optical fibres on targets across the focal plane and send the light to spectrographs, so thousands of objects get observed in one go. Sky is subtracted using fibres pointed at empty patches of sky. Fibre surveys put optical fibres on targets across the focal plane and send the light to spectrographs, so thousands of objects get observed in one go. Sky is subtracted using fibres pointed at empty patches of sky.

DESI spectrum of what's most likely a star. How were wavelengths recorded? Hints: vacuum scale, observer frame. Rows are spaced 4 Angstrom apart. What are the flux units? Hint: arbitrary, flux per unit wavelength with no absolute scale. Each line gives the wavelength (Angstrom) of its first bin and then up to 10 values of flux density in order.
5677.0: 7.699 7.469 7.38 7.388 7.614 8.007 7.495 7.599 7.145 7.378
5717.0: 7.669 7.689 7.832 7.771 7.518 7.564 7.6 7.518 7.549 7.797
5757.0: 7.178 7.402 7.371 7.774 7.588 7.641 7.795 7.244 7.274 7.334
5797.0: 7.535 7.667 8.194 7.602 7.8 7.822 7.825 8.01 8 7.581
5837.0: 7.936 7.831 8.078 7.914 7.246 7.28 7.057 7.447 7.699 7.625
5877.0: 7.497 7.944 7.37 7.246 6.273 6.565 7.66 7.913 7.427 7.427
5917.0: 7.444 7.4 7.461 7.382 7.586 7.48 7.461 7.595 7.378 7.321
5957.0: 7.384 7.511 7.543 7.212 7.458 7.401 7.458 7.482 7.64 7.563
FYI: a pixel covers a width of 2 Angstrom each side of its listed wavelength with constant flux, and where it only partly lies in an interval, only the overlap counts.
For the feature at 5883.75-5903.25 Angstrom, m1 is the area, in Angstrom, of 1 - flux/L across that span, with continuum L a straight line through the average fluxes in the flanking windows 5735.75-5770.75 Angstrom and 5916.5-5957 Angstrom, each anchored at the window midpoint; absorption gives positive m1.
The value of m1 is 1.2 Angstrom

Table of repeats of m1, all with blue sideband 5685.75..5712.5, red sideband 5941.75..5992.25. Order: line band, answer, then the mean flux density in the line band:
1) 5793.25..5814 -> -0.6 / 7.72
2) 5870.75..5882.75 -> -0.3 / 7.68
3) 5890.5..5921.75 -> 0.9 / 7.26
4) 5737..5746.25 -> -0.1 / 7.56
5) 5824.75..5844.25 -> -1.0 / 7.87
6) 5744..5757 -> -0.1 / 7.56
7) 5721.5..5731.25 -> -0.3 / 7.78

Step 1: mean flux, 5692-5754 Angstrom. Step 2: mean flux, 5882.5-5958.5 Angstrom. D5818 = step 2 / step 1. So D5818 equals 1.0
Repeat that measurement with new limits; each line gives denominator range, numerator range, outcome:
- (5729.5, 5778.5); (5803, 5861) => 1.03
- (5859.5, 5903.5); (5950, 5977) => 1.01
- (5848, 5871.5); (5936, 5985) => 1.00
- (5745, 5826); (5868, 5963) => 0.97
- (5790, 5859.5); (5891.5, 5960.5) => 0.95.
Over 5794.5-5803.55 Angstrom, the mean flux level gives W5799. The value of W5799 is 7.62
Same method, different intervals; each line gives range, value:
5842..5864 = 7.53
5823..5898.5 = 7.51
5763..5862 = 7.66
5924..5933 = 7.45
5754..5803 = 7.49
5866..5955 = 7.42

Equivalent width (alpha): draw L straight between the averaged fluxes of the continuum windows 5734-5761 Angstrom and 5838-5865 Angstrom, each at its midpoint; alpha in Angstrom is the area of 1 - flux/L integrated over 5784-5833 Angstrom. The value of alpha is -0.9 Angstrom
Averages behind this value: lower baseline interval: 7.52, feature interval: 7.7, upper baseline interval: 7.57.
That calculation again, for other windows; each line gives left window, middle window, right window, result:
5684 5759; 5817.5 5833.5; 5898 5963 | -0.76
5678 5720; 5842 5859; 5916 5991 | -0.36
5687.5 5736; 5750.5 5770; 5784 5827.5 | 0.37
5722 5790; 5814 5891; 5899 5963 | -1.37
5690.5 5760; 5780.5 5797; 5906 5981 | 0.32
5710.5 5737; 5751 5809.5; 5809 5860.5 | 1.00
